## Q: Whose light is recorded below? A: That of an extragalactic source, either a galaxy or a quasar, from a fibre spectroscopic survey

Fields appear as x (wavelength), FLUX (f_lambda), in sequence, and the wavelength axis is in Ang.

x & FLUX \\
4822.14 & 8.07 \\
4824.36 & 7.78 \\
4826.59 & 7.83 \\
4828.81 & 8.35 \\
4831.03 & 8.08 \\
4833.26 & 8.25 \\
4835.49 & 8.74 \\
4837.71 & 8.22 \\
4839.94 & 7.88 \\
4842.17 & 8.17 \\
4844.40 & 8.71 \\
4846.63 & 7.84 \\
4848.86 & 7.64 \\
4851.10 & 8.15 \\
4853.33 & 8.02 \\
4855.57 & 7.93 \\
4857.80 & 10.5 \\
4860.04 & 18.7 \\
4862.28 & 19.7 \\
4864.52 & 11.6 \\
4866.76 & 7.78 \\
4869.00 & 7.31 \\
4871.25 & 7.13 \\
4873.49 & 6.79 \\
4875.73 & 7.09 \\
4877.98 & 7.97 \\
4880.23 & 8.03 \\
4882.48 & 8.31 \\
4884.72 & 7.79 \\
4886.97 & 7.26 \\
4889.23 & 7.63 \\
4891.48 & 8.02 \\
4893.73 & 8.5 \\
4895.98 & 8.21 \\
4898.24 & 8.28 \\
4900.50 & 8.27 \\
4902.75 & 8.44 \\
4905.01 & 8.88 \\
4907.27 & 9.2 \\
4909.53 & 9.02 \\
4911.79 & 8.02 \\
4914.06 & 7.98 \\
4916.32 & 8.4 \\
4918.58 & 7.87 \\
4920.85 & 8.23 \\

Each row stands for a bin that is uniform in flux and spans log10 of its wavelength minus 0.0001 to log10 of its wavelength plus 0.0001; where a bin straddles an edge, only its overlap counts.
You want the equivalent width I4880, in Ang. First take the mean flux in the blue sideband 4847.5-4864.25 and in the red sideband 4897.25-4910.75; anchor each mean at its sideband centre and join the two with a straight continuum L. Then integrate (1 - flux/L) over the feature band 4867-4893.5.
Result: 6.4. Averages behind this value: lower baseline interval 11.5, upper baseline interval 8.68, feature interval 7.61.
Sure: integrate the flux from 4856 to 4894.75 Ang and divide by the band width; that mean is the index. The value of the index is 9.39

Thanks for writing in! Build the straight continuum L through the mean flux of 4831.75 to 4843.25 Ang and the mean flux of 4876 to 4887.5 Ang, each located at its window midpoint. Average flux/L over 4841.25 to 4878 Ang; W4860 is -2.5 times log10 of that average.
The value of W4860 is -0.18 mag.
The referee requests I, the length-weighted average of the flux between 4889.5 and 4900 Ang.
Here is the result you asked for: 8.2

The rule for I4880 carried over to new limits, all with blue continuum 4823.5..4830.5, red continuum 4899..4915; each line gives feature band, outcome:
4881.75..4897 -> 0.86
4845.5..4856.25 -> 0.32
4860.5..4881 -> -3.23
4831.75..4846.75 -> -0.37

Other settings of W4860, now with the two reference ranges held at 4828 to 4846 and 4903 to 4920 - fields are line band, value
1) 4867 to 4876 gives 0.17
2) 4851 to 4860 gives -0.19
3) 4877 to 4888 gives 0.07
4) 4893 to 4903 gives 0.01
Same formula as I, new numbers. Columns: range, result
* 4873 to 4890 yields 7.64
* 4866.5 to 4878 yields 7.25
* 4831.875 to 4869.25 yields 9.76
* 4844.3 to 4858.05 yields 8.25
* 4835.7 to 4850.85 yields 8.12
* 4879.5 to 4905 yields 8.11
